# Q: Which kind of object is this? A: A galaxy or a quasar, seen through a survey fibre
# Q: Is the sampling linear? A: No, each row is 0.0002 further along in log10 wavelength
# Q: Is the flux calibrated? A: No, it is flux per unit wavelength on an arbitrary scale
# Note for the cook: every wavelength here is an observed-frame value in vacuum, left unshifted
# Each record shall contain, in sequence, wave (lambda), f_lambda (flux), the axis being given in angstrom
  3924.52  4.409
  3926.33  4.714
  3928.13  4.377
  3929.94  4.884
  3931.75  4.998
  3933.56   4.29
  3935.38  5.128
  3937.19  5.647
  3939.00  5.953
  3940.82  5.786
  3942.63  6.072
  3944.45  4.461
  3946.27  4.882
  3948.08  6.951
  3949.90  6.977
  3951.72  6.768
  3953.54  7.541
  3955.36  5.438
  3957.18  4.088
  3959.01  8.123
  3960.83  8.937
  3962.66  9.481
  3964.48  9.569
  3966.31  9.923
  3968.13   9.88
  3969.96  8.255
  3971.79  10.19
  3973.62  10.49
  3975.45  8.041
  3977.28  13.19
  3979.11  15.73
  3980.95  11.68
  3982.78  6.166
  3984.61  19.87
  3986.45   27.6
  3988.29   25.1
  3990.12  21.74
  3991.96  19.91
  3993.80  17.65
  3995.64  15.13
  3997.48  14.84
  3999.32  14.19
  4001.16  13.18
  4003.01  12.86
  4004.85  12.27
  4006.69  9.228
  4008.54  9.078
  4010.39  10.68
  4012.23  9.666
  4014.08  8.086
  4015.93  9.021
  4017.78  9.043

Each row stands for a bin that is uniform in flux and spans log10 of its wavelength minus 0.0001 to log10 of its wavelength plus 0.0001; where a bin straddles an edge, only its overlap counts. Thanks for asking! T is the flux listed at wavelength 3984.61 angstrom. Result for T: 19.87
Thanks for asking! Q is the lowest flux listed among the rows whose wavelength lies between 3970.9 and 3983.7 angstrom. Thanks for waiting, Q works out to 6.166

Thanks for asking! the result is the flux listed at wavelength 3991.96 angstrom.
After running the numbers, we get 19.91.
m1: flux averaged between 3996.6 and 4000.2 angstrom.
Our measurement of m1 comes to 14.5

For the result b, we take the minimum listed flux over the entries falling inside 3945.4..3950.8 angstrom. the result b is 4.882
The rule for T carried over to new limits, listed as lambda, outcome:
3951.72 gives 6.768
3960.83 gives 8.937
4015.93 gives 9.021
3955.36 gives 5.438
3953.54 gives 7.541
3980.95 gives 11.68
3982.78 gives 6.166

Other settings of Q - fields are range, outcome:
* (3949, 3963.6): 4.088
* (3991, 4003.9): 12.86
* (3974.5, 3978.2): 8.041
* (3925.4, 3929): 4.377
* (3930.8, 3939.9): 4.29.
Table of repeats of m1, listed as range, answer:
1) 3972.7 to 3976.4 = 9.31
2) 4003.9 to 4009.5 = 10.2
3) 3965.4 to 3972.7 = 9.57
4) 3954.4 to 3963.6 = 7.22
